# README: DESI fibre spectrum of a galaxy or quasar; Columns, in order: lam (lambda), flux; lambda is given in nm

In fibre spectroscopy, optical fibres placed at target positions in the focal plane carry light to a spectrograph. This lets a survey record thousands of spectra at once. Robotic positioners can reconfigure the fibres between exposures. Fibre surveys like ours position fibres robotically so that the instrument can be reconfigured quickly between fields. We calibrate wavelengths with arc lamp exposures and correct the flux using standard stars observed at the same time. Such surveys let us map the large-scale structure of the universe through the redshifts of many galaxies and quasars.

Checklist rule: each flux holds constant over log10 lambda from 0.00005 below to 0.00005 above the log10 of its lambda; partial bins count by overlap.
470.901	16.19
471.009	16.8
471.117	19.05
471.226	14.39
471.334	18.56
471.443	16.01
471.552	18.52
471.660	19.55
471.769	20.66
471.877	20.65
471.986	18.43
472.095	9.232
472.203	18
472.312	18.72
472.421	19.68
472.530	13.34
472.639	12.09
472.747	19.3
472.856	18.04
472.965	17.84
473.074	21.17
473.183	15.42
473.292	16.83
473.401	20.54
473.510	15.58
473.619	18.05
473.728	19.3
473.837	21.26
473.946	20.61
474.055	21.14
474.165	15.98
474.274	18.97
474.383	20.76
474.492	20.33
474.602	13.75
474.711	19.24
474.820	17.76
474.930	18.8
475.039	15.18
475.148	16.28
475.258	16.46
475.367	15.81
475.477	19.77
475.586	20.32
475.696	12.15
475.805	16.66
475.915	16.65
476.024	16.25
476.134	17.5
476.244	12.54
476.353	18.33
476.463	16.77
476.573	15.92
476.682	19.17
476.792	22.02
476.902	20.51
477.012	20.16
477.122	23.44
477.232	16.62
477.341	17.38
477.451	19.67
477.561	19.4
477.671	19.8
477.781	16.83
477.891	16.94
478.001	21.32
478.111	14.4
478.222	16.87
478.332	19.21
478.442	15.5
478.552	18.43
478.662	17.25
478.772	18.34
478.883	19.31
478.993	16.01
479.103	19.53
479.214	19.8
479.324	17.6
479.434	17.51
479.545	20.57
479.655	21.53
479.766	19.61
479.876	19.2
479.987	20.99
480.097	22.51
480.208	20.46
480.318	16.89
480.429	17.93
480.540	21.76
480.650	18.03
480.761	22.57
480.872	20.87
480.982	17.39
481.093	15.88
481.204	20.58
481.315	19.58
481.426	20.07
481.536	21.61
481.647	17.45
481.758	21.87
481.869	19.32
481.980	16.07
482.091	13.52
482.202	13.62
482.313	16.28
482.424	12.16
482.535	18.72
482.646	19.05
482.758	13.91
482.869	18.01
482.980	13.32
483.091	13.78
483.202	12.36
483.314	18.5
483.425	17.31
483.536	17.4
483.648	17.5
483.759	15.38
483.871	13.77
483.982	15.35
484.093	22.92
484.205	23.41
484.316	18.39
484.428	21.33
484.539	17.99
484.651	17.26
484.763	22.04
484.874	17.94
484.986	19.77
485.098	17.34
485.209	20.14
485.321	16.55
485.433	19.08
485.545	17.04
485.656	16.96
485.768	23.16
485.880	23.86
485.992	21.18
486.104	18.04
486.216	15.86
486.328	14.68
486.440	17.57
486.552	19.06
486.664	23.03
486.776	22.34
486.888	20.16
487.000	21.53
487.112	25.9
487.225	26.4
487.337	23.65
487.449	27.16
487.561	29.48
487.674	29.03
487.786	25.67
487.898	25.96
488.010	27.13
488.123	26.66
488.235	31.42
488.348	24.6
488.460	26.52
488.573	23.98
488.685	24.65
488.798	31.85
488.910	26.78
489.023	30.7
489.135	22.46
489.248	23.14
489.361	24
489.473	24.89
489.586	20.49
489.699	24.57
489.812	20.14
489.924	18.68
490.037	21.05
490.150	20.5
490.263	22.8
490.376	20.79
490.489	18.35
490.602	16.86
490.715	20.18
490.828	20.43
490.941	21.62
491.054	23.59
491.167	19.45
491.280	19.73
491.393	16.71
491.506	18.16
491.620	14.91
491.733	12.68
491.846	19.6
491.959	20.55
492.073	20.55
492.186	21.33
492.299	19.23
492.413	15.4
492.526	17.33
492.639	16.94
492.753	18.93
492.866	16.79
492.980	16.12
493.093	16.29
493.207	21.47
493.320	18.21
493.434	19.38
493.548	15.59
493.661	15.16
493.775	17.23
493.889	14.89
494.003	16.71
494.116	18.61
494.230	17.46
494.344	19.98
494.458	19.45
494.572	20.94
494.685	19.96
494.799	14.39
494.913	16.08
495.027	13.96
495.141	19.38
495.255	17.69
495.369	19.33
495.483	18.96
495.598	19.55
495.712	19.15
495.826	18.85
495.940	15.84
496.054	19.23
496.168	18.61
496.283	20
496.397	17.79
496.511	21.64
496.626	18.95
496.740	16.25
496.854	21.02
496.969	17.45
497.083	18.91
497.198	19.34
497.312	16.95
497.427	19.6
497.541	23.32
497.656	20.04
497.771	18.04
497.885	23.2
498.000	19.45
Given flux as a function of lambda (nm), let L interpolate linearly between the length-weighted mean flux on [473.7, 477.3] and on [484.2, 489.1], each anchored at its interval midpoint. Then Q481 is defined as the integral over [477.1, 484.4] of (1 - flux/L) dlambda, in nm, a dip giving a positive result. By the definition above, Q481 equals 0.72 nm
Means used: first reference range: 18.1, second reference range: 22.6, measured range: 18.1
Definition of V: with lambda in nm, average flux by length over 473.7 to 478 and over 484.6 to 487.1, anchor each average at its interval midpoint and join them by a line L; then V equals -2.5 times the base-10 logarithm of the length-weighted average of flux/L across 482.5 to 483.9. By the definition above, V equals 0.19 mag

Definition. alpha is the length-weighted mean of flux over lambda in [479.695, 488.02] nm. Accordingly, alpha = 19.4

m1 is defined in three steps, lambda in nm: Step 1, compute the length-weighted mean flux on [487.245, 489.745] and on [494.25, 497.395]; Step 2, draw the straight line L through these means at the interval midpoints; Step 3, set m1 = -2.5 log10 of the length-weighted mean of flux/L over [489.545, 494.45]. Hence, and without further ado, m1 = 0.20 mag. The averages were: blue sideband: 26.1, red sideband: 18.5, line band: 18.7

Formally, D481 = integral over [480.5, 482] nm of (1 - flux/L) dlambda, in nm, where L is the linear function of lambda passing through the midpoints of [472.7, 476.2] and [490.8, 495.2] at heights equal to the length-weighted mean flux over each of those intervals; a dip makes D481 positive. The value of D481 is -0.13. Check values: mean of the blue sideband 17.9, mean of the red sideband 18.1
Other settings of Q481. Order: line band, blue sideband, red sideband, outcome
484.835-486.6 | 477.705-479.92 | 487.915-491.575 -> 0.21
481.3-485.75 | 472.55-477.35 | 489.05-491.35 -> 0.49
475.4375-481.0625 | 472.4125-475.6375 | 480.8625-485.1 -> -0.23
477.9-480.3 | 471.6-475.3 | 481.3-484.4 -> -0.18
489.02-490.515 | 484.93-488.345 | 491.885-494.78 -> -0.13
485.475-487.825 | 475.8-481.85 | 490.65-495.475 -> -0.45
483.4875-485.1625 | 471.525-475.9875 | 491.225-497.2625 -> -0.06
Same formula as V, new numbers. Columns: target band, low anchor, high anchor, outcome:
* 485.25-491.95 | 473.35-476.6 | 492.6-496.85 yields -0.23 mag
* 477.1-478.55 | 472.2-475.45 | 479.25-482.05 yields 0.04 mag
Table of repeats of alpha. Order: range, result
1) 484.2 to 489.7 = 22.6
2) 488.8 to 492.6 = 20.7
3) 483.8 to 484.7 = 18.8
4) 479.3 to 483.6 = 18.1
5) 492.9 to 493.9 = 17.2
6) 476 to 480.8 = 18.7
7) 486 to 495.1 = 20.8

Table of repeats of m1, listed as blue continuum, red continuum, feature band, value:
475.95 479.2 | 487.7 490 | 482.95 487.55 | 0.19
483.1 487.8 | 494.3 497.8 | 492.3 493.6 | 0.09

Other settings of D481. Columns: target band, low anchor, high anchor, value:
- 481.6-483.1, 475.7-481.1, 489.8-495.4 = 0.18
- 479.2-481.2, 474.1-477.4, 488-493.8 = -0.09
